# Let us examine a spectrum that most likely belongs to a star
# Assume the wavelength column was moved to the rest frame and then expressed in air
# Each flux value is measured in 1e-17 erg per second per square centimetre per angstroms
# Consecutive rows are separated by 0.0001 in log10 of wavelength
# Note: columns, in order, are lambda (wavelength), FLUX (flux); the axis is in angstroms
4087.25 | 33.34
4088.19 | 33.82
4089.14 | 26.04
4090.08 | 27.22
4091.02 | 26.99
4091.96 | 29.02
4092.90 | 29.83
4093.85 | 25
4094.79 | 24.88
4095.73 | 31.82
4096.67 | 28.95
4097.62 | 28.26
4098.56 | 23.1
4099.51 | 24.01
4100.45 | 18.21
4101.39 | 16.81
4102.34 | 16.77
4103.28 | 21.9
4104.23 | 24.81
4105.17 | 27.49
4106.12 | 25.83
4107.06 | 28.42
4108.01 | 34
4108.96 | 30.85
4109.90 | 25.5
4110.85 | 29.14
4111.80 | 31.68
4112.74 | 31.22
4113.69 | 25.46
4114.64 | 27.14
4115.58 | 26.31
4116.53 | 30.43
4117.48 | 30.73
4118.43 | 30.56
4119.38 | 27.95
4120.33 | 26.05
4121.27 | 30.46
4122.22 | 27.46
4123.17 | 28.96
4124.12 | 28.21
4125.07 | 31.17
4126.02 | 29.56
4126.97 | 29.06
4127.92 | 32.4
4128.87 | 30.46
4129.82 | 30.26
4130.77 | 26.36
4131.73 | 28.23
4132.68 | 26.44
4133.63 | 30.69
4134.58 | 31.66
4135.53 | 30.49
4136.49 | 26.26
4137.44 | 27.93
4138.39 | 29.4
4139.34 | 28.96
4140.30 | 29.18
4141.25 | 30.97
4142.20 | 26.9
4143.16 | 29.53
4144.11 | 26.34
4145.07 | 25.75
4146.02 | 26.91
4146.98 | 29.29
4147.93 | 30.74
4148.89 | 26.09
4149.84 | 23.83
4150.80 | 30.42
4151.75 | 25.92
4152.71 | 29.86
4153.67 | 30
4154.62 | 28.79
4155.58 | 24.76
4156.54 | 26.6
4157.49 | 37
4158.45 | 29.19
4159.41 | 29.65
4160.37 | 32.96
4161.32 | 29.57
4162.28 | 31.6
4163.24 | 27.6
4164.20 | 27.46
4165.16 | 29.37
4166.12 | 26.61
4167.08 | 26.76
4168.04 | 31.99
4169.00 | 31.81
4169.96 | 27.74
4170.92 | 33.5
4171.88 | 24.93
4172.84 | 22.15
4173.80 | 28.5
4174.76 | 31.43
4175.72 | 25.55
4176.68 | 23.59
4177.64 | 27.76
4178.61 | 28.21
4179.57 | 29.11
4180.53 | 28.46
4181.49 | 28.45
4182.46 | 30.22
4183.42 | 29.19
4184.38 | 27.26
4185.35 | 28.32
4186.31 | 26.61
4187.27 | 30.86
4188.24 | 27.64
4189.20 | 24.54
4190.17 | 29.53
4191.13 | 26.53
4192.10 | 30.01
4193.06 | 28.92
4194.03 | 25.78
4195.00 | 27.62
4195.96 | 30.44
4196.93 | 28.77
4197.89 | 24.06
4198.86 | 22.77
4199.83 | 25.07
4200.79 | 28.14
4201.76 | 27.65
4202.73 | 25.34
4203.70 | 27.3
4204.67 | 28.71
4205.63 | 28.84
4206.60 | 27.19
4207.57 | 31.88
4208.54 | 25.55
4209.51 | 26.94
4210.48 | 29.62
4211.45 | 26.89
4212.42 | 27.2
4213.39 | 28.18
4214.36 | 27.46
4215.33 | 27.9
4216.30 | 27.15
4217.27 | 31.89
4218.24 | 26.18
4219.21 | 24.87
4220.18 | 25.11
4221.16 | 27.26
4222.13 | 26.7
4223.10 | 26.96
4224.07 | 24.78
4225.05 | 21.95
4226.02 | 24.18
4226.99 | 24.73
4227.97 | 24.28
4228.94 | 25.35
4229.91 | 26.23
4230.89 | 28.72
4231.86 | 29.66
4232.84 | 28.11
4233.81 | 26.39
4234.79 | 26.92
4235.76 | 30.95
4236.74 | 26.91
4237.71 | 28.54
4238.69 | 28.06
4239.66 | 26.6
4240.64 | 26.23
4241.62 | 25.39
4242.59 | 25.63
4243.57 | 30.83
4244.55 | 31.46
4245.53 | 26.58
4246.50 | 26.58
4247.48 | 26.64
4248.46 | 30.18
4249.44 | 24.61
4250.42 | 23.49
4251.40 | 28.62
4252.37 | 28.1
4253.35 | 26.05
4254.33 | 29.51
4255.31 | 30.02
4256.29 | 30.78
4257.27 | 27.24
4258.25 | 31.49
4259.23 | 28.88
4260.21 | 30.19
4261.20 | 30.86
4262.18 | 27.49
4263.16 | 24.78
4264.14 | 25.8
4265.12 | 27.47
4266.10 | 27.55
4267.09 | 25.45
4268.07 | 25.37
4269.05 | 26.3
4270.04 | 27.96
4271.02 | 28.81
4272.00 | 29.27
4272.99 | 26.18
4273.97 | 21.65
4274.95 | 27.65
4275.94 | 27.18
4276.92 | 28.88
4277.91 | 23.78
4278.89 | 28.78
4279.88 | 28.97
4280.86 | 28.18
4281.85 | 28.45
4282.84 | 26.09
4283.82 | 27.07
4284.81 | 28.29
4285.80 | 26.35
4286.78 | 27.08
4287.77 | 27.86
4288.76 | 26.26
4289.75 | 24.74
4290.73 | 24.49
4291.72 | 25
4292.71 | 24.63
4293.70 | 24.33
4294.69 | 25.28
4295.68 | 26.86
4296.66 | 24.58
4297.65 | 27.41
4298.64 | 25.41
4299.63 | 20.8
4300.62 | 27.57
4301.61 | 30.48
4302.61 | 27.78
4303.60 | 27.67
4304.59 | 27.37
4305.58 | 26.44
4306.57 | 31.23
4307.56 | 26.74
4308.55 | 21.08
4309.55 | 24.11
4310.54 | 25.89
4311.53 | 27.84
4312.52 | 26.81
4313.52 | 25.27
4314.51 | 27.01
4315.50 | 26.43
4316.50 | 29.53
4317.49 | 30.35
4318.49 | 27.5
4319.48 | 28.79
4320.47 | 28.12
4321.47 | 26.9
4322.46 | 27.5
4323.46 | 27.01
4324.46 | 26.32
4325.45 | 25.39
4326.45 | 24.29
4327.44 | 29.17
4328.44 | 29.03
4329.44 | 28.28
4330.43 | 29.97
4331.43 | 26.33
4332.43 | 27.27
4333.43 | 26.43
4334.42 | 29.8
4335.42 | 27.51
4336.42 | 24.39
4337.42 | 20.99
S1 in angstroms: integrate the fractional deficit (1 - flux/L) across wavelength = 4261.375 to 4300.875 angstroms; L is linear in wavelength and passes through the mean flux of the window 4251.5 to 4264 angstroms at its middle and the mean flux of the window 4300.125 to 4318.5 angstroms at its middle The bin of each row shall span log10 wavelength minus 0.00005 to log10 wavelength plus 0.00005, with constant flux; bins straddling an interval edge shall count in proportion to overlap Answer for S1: 2.2 angstroms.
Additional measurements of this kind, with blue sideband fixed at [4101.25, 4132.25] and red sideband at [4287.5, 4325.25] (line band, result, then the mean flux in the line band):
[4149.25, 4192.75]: -1.4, 28.5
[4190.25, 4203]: 0.1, 27.1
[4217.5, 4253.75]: 0.4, 26.8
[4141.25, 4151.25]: 0.0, 27.7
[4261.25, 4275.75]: 0.1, 26.7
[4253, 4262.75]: -0.8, 29.2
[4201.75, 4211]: -0.2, 27.9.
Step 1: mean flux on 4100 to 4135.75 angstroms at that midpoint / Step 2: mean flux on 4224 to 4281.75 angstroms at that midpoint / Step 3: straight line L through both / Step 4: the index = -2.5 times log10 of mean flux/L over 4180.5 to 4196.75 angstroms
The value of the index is -0.027 mag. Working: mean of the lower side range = 27.9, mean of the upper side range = 27.3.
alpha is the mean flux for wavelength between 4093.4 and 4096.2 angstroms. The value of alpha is 27.3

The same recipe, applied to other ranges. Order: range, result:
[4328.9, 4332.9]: 28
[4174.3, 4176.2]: 28.5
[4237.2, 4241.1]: 27.4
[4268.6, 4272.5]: 28.1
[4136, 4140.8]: 28.3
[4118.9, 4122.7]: 28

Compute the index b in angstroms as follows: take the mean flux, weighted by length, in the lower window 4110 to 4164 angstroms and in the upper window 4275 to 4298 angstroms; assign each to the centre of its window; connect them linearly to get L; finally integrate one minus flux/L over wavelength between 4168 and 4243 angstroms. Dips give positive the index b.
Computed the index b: 1.22 angstroms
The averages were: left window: 28.9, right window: 26.6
